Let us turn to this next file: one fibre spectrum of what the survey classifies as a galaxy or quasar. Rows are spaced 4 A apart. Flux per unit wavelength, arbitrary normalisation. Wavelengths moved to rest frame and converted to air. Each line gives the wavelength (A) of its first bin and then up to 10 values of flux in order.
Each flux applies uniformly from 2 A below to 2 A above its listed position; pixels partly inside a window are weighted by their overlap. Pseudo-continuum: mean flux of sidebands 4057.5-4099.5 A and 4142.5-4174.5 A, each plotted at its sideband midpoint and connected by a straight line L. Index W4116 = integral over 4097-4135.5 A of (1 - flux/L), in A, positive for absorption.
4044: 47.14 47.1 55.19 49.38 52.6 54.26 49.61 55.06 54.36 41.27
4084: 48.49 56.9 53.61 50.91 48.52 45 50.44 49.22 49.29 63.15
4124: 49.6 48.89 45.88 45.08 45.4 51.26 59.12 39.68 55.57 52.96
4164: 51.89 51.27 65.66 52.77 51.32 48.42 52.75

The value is 1.9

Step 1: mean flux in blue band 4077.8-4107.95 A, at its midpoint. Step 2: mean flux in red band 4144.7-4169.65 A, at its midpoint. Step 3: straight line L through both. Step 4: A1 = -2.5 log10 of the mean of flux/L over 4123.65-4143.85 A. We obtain 0.082 mag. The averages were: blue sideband 49.4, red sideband 51.7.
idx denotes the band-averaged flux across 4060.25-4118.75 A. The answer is 50.7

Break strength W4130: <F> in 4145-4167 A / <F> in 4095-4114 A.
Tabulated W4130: 1.06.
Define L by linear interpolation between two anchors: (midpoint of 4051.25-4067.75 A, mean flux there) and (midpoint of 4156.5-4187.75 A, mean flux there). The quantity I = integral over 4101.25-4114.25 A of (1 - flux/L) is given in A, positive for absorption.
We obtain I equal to 1.1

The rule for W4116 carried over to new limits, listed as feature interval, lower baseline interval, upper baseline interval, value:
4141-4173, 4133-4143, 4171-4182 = -1.3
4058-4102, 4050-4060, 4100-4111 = -1.1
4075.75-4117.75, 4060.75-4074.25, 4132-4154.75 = 1.2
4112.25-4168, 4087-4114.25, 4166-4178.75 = 3.1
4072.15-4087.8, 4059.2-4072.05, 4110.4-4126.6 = 0.8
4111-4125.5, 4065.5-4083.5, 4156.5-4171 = -0.4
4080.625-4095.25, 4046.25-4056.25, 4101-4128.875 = -0.3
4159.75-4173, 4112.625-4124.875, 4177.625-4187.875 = -0.9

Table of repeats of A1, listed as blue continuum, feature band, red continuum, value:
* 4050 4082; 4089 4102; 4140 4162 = 0.00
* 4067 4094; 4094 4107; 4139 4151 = 0.07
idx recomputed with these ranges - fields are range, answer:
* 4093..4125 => 50.9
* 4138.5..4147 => 49.8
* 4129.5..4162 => 49.4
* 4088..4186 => 51.2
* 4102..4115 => 48.3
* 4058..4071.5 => 52.5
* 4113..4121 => 54.5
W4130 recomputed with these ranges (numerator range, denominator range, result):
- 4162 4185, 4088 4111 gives 1.07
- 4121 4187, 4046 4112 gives 1.01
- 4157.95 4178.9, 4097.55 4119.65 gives 1.10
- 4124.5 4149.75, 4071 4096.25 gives 0.96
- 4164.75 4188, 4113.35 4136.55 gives 1.06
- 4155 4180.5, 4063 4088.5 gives 1.07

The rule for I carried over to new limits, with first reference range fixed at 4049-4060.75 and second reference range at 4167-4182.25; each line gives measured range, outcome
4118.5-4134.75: 0.8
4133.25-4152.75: 2.1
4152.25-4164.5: 0.7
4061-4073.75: -0.2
